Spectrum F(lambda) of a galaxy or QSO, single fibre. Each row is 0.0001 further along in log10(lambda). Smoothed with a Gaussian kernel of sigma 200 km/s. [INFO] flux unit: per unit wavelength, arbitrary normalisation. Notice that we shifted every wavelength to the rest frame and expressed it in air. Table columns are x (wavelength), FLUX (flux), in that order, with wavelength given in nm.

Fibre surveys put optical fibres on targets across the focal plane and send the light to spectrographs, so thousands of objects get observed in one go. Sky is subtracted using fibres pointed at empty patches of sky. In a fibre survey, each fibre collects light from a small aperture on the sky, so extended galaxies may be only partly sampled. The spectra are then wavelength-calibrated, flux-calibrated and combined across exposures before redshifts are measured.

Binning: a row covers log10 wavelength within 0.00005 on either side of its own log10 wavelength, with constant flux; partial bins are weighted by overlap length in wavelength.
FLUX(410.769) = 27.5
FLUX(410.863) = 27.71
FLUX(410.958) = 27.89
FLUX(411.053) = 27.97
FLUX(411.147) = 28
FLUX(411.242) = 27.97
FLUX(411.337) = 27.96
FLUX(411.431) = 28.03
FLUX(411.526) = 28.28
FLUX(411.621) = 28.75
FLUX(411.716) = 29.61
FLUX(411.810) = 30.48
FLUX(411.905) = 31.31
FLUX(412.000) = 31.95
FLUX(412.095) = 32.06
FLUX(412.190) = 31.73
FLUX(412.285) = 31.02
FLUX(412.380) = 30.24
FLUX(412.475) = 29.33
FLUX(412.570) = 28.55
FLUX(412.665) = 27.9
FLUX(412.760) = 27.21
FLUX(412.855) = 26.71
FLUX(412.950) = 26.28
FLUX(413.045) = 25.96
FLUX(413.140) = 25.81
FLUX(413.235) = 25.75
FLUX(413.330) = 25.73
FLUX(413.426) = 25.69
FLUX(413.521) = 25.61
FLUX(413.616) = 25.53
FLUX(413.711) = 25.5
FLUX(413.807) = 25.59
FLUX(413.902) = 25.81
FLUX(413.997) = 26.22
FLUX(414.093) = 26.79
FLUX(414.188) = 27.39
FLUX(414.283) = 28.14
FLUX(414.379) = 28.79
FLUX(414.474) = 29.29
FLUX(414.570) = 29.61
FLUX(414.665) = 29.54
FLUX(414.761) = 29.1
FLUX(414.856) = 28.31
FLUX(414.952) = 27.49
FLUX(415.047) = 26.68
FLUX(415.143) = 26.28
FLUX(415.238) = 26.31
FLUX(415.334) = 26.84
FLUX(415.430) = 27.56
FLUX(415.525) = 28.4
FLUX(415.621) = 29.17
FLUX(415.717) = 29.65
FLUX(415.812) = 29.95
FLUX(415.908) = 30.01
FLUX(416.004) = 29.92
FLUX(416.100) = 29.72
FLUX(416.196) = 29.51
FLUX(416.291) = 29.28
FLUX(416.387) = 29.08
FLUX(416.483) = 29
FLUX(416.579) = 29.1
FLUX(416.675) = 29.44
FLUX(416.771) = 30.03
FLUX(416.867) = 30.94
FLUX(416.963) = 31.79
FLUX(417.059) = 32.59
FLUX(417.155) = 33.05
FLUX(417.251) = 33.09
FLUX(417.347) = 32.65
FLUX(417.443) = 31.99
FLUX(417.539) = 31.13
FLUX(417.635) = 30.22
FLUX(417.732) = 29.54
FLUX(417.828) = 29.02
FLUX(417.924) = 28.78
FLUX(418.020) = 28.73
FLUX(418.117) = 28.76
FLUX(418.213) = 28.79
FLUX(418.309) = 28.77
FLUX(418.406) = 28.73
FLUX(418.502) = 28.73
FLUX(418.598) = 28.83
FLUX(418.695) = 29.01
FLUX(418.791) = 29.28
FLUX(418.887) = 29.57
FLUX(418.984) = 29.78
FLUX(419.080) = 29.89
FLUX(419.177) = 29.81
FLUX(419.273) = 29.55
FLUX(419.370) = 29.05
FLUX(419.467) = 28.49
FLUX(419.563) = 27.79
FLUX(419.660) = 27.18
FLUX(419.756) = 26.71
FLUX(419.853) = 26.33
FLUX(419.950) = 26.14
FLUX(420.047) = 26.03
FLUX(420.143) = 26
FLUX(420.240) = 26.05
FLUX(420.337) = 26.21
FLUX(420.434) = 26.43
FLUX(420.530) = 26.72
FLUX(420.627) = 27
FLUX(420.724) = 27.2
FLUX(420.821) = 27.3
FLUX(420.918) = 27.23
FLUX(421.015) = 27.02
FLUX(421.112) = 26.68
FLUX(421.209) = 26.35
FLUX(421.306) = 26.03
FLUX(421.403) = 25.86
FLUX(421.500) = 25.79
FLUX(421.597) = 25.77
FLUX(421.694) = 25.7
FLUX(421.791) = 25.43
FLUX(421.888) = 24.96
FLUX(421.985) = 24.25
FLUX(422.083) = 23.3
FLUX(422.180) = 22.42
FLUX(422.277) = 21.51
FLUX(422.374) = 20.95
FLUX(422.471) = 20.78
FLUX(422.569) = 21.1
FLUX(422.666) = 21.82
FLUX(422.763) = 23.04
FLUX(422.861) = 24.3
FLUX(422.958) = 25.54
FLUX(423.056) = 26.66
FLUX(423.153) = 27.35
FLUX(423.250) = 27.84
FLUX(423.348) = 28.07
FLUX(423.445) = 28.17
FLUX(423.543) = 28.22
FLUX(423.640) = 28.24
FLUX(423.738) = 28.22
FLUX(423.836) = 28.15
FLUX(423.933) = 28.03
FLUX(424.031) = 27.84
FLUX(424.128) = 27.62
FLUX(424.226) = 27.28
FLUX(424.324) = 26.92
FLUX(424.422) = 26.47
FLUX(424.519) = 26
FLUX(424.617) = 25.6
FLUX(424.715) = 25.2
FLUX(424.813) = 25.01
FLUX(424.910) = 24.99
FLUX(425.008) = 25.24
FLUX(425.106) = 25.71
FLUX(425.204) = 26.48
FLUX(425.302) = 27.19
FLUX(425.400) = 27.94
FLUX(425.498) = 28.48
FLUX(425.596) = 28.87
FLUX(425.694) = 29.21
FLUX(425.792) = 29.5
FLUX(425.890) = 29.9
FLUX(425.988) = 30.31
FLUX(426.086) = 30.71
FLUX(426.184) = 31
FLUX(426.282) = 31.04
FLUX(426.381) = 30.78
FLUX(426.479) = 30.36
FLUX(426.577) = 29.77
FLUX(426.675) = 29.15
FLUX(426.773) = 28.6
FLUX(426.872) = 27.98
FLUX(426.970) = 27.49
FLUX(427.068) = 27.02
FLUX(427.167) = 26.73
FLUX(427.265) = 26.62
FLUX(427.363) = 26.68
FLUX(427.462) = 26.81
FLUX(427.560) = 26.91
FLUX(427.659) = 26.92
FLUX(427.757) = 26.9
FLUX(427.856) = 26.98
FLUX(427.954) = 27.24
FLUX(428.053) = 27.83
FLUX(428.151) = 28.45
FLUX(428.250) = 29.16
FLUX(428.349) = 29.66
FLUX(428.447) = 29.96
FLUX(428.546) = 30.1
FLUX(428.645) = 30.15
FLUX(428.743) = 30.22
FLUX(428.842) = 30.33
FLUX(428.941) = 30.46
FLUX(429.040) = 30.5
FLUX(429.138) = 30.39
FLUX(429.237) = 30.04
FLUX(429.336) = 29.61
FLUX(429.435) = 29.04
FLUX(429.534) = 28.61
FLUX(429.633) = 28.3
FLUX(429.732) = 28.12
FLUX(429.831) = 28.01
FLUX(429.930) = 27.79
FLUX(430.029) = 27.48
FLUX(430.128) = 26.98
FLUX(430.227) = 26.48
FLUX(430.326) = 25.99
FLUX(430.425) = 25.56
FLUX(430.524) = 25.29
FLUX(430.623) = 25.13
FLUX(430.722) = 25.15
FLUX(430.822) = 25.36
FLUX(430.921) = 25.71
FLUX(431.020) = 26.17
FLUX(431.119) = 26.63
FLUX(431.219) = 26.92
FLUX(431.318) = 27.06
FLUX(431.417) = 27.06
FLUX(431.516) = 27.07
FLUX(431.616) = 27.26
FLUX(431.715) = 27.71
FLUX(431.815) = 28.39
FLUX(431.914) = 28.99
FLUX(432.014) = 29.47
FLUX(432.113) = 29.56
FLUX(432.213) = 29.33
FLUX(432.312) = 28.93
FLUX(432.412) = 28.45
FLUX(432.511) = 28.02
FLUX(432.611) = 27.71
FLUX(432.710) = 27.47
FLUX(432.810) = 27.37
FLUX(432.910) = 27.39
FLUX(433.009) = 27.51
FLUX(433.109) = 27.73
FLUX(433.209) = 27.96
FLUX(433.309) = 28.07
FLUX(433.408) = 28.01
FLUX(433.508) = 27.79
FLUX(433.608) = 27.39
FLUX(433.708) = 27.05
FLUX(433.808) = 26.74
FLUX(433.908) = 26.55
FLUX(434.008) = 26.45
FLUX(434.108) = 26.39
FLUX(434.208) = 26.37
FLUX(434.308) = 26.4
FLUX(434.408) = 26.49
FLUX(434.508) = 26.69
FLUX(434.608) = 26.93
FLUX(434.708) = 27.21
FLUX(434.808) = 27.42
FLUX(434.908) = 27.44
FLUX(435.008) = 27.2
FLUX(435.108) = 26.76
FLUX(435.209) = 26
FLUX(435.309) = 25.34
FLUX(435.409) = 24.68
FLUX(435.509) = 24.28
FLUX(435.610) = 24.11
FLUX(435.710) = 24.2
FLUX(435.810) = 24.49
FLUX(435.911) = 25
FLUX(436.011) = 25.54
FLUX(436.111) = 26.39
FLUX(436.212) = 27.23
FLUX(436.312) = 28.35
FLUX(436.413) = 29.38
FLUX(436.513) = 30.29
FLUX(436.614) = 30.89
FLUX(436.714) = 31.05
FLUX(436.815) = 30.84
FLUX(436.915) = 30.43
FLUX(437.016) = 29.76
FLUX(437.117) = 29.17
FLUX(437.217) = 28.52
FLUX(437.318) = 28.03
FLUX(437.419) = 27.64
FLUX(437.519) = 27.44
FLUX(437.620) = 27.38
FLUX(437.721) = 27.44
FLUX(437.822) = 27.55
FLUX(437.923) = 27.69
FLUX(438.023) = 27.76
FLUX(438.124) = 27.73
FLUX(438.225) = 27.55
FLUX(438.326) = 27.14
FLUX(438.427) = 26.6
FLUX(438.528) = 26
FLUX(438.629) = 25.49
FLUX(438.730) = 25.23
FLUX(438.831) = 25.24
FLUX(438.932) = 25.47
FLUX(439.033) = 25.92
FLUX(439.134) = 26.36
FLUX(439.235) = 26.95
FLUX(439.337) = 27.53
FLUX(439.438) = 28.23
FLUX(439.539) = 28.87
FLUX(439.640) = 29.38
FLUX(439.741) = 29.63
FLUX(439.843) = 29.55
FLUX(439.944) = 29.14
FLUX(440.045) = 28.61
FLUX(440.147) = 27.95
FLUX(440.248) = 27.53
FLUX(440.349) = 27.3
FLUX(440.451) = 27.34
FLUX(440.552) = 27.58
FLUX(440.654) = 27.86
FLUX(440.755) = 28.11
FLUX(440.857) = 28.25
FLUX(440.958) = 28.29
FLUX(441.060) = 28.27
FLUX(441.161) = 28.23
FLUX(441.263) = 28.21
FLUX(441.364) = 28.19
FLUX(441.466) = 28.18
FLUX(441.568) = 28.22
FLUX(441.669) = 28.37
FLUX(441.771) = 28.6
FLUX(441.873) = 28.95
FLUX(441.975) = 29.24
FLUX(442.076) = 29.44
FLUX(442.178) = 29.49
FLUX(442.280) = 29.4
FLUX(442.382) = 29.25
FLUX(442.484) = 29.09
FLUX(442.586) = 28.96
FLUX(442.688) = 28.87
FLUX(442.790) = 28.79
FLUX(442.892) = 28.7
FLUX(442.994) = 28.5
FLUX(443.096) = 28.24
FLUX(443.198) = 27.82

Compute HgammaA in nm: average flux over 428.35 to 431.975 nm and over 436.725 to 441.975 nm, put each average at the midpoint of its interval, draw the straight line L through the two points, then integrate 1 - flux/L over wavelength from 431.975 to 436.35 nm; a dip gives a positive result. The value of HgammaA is 0.15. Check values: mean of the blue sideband 27.9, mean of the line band 26.9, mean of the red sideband 27.9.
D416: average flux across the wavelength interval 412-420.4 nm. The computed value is 28.6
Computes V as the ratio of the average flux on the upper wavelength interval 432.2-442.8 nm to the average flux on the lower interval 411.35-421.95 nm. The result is 1.0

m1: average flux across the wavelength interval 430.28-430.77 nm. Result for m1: 25.4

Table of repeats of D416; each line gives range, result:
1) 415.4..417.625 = 30.3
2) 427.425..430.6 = 28.3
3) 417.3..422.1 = 27.8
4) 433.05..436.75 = 26.9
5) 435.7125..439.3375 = 27.5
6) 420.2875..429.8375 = 27.3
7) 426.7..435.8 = 27.5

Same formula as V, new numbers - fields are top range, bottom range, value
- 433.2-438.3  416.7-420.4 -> 0.94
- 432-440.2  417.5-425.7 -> 1.02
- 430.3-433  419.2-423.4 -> 1.06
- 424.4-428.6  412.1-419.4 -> 0.97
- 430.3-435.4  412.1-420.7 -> 0.95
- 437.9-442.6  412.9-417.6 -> 0.98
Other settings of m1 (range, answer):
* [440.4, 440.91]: 27.8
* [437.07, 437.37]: 28.6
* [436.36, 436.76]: 30.4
